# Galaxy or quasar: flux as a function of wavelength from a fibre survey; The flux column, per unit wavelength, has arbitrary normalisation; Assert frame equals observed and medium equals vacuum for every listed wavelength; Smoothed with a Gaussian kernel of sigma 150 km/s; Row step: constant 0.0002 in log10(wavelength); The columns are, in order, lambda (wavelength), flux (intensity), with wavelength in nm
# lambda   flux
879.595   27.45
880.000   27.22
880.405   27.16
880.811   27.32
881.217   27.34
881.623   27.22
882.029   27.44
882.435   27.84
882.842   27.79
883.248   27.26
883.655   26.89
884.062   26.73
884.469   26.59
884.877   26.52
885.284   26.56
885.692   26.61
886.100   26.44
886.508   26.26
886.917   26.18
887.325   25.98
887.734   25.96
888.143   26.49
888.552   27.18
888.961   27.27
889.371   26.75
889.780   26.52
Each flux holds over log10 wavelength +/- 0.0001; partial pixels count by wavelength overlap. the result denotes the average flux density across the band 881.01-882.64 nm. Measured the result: 27.5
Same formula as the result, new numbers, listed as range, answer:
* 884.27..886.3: 26.5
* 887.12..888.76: 26.4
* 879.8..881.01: 27.2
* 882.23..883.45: 27.6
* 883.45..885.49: 26.7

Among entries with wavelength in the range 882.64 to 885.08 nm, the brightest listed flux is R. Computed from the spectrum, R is 27.79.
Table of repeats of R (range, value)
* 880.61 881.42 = 27.34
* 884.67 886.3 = 26.61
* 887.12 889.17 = 27.27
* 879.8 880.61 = 27.22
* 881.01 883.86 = 27.84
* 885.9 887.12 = 26.44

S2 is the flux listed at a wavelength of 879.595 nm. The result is 27.45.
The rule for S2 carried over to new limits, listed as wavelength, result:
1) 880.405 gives 27.16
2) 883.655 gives 26.89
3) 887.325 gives 25.98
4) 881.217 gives 27.34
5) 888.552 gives 27.18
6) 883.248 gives 27.26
